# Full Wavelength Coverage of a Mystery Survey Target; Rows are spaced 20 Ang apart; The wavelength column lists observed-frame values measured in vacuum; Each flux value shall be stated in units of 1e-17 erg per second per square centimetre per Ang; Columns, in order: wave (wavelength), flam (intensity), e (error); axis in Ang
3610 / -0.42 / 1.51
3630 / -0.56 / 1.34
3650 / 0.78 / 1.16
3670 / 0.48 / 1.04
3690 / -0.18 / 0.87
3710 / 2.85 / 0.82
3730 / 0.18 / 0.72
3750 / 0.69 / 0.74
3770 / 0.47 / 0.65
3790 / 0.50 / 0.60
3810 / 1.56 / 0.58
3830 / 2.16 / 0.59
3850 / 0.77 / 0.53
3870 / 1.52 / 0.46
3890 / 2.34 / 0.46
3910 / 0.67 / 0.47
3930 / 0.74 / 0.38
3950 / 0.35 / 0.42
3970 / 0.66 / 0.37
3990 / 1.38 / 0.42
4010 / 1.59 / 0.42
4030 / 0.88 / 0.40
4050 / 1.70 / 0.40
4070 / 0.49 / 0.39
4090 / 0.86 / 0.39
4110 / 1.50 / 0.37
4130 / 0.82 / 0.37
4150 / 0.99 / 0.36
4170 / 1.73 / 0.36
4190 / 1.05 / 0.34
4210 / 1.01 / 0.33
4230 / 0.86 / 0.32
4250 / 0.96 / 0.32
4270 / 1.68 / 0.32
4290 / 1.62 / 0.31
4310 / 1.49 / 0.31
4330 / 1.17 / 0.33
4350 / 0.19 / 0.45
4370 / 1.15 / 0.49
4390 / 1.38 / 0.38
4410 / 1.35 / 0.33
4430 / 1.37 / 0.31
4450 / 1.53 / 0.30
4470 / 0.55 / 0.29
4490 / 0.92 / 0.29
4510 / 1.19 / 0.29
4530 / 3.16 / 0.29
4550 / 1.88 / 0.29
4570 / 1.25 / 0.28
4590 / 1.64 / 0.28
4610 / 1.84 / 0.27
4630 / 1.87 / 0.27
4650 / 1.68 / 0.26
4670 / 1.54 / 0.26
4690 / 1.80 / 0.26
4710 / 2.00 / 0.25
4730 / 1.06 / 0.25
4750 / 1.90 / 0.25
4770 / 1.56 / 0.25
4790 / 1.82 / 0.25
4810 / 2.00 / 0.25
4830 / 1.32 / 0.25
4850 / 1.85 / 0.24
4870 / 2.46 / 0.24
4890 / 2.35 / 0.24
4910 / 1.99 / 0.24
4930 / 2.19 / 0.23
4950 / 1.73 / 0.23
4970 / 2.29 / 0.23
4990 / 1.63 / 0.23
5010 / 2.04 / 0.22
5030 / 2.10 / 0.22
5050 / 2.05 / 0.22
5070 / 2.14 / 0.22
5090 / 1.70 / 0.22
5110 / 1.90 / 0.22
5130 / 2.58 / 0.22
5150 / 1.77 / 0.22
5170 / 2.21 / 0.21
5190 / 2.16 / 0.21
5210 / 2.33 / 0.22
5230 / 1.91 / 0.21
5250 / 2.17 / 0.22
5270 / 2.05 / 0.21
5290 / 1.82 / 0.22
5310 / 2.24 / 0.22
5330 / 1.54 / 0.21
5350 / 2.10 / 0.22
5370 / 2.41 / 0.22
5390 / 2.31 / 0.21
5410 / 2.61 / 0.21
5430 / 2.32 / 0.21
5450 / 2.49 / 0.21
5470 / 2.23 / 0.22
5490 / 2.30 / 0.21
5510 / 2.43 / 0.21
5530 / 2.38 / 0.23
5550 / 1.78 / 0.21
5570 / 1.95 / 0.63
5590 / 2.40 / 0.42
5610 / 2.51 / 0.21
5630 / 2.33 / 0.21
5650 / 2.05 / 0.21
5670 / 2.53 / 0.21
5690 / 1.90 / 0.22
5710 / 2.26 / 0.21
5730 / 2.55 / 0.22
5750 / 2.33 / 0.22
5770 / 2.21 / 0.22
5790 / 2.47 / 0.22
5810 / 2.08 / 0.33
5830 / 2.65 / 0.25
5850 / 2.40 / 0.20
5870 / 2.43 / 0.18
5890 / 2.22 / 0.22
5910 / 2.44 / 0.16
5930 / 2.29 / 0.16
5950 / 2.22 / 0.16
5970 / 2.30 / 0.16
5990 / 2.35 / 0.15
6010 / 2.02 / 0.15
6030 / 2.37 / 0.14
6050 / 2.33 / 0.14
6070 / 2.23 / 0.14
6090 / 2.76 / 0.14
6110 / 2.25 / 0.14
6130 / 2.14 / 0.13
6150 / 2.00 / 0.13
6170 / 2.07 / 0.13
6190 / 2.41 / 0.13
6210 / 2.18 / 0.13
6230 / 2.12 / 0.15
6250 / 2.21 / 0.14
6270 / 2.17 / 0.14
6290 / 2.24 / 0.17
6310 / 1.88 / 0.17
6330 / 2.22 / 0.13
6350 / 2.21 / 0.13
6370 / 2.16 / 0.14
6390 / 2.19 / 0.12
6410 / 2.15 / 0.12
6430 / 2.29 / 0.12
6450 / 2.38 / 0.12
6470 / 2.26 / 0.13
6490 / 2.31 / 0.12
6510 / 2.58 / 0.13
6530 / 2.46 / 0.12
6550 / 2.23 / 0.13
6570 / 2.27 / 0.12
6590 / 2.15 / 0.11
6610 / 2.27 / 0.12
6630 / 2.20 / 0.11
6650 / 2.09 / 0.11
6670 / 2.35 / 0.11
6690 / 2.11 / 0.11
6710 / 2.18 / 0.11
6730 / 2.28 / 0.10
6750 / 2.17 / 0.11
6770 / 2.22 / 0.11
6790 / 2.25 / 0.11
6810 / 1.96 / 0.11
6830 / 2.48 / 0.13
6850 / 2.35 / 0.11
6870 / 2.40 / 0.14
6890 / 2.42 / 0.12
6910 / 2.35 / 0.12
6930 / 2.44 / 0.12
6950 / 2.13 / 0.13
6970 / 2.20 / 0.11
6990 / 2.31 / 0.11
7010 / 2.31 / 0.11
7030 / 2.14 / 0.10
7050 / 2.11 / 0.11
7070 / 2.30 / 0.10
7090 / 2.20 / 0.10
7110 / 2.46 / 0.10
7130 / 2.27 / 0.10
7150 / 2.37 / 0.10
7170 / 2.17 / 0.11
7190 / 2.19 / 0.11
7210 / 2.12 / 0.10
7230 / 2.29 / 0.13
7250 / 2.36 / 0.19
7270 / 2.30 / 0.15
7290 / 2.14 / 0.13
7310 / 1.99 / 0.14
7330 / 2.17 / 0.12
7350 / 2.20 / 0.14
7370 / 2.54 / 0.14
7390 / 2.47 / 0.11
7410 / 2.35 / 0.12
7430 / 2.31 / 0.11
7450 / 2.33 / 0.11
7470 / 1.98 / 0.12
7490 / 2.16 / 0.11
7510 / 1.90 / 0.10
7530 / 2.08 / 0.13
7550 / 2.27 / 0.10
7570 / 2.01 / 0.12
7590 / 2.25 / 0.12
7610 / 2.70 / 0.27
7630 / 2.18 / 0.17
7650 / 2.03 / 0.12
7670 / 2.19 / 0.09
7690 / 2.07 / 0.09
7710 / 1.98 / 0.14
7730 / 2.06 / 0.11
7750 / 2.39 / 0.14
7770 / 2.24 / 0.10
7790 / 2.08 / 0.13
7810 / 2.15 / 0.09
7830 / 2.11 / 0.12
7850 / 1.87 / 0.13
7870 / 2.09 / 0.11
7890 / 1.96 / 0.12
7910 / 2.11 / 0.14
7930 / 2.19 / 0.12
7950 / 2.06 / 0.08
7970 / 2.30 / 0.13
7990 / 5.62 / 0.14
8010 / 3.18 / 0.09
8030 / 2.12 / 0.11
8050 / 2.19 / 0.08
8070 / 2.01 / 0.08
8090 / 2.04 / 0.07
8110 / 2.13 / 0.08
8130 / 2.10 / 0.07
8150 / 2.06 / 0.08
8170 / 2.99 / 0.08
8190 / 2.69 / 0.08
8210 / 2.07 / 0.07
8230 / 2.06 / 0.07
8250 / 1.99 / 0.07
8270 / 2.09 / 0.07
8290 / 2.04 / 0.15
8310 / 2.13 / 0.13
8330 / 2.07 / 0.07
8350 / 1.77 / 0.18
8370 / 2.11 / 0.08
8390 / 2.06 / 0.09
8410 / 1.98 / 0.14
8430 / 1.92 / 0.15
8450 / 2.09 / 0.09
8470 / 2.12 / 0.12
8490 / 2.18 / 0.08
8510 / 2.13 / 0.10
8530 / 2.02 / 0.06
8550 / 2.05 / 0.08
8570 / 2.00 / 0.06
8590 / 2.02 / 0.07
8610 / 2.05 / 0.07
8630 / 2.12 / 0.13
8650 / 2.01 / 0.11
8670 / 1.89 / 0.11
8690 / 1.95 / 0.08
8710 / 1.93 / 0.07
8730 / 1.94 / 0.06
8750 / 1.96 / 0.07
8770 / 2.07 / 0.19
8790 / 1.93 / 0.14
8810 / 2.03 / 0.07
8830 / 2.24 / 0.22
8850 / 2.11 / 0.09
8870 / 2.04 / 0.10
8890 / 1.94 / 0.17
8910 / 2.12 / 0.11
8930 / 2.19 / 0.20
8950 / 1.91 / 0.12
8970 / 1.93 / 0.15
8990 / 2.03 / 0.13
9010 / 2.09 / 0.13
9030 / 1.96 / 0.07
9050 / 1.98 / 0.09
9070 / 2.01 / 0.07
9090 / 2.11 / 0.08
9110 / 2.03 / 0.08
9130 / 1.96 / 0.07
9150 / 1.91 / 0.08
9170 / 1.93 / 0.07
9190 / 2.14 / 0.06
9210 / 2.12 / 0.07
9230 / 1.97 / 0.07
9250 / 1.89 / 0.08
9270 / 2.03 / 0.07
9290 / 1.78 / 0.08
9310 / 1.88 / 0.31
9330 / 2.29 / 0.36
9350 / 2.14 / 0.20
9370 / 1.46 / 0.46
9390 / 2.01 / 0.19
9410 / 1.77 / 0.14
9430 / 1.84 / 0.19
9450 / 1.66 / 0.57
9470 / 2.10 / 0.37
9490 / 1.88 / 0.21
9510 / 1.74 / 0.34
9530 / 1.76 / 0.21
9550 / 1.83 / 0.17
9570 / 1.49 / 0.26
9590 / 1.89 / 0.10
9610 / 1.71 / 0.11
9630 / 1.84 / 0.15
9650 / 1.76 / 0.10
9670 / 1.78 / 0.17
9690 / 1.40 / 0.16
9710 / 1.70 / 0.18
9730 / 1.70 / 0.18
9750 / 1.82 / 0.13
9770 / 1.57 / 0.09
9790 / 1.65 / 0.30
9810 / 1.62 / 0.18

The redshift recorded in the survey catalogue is 0.22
